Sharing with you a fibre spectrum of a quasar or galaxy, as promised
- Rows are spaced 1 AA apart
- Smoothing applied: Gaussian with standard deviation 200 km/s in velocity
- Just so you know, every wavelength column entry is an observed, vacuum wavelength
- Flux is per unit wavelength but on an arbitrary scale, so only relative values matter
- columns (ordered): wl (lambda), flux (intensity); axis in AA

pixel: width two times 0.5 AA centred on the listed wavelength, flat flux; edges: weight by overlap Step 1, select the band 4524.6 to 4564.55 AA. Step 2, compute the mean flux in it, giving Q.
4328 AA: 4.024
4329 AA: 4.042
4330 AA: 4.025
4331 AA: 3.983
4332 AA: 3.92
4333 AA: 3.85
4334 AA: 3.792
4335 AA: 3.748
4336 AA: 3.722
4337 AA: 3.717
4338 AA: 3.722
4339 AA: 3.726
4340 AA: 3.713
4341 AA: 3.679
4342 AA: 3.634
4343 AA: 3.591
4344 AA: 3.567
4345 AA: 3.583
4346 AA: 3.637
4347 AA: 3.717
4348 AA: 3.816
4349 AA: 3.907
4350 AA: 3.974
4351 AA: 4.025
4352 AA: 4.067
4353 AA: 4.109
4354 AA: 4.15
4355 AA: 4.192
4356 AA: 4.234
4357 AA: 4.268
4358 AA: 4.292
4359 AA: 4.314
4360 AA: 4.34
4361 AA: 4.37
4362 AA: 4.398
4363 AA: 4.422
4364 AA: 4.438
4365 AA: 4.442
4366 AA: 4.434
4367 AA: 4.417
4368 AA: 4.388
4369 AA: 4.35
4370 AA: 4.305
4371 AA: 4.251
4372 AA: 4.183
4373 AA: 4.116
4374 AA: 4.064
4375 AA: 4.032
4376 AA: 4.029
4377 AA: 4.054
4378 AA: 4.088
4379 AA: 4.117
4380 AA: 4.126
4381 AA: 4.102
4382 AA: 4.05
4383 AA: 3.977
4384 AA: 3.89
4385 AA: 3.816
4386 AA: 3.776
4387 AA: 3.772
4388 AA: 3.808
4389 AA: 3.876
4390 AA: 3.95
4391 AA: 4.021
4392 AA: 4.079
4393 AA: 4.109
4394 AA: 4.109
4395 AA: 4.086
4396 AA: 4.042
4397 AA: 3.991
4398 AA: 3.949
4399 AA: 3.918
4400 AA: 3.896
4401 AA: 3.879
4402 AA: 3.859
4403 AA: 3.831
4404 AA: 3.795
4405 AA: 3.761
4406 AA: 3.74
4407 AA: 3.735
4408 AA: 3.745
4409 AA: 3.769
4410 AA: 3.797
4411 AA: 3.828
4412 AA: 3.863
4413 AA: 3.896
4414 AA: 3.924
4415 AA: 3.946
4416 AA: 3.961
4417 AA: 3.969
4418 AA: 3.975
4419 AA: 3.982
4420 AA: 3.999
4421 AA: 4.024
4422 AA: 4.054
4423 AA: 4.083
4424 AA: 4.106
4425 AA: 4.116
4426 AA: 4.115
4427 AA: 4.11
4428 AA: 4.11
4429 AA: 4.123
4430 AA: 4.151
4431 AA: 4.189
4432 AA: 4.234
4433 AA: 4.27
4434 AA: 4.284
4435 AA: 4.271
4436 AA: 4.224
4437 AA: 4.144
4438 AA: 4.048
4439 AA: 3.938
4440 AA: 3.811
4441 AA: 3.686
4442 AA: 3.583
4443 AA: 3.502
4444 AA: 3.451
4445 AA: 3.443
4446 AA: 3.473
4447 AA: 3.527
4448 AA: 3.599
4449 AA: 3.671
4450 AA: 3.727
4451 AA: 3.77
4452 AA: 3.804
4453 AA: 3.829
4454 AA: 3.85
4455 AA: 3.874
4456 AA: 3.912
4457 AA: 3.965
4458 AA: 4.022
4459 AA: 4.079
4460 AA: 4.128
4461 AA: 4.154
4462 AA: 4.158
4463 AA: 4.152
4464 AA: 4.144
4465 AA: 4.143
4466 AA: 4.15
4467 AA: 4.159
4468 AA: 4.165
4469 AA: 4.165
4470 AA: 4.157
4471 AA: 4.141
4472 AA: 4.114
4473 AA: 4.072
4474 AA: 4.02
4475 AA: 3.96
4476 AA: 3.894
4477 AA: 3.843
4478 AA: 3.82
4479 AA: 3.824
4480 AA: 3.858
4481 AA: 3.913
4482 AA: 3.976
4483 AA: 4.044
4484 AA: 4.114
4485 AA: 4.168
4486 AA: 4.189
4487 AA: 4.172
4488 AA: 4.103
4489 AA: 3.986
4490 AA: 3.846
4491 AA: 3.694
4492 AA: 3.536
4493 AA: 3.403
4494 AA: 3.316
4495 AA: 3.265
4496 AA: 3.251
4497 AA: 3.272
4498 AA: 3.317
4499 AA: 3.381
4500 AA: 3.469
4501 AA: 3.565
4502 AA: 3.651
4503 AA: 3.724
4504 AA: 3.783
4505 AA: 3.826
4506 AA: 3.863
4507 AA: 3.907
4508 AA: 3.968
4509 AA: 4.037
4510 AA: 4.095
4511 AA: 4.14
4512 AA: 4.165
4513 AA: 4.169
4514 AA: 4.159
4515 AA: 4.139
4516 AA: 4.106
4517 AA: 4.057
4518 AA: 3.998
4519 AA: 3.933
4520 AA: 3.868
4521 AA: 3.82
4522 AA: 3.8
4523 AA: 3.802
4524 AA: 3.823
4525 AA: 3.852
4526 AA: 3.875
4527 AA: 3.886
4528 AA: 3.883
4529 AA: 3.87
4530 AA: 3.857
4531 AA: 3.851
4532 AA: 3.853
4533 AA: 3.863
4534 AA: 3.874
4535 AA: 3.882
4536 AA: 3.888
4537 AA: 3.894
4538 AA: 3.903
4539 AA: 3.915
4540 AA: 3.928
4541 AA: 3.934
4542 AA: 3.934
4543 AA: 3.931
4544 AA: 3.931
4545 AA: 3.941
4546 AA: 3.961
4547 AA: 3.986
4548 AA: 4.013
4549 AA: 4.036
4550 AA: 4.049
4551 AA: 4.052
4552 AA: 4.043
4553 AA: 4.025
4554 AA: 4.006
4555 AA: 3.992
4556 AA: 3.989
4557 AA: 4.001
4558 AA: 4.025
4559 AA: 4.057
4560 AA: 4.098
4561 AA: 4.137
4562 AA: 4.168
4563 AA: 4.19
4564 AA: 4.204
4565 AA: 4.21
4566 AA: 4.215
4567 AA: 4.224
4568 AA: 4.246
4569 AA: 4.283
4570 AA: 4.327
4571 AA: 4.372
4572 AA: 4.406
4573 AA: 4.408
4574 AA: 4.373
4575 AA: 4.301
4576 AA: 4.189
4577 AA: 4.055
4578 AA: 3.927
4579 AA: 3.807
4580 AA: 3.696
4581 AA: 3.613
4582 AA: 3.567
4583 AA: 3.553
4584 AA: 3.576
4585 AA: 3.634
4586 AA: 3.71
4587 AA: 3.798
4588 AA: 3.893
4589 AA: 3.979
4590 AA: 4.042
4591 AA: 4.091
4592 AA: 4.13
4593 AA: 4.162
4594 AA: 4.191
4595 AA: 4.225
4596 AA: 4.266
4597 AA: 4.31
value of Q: 3.97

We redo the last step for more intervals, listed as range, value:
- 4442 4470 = 3.89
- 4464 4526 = 3.89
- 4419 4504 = 3.9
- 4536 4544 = 3.92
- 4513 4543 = 3.92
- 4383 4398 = 3.95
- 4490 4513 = 3.68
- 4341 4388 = 4.08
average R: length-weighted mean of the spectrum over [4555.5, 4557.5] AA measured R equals 4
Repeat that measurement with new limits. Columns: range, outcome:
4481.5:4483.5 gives 4.01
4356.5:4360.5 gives 4.3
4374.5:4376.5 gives 4.03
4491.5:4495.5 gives 3.38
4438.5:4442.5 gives 3.75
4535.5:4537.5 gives 3.89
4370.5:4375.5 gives 4.13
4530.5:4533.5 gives 3.86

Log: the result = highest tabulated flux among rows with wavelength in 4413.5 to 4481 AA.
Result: 4.284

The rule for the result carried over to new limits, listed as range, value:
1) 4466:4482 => 4.165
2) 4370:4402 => 4.305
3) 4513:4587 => 4.408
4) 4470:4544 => 4.189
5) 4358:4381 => 4.442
